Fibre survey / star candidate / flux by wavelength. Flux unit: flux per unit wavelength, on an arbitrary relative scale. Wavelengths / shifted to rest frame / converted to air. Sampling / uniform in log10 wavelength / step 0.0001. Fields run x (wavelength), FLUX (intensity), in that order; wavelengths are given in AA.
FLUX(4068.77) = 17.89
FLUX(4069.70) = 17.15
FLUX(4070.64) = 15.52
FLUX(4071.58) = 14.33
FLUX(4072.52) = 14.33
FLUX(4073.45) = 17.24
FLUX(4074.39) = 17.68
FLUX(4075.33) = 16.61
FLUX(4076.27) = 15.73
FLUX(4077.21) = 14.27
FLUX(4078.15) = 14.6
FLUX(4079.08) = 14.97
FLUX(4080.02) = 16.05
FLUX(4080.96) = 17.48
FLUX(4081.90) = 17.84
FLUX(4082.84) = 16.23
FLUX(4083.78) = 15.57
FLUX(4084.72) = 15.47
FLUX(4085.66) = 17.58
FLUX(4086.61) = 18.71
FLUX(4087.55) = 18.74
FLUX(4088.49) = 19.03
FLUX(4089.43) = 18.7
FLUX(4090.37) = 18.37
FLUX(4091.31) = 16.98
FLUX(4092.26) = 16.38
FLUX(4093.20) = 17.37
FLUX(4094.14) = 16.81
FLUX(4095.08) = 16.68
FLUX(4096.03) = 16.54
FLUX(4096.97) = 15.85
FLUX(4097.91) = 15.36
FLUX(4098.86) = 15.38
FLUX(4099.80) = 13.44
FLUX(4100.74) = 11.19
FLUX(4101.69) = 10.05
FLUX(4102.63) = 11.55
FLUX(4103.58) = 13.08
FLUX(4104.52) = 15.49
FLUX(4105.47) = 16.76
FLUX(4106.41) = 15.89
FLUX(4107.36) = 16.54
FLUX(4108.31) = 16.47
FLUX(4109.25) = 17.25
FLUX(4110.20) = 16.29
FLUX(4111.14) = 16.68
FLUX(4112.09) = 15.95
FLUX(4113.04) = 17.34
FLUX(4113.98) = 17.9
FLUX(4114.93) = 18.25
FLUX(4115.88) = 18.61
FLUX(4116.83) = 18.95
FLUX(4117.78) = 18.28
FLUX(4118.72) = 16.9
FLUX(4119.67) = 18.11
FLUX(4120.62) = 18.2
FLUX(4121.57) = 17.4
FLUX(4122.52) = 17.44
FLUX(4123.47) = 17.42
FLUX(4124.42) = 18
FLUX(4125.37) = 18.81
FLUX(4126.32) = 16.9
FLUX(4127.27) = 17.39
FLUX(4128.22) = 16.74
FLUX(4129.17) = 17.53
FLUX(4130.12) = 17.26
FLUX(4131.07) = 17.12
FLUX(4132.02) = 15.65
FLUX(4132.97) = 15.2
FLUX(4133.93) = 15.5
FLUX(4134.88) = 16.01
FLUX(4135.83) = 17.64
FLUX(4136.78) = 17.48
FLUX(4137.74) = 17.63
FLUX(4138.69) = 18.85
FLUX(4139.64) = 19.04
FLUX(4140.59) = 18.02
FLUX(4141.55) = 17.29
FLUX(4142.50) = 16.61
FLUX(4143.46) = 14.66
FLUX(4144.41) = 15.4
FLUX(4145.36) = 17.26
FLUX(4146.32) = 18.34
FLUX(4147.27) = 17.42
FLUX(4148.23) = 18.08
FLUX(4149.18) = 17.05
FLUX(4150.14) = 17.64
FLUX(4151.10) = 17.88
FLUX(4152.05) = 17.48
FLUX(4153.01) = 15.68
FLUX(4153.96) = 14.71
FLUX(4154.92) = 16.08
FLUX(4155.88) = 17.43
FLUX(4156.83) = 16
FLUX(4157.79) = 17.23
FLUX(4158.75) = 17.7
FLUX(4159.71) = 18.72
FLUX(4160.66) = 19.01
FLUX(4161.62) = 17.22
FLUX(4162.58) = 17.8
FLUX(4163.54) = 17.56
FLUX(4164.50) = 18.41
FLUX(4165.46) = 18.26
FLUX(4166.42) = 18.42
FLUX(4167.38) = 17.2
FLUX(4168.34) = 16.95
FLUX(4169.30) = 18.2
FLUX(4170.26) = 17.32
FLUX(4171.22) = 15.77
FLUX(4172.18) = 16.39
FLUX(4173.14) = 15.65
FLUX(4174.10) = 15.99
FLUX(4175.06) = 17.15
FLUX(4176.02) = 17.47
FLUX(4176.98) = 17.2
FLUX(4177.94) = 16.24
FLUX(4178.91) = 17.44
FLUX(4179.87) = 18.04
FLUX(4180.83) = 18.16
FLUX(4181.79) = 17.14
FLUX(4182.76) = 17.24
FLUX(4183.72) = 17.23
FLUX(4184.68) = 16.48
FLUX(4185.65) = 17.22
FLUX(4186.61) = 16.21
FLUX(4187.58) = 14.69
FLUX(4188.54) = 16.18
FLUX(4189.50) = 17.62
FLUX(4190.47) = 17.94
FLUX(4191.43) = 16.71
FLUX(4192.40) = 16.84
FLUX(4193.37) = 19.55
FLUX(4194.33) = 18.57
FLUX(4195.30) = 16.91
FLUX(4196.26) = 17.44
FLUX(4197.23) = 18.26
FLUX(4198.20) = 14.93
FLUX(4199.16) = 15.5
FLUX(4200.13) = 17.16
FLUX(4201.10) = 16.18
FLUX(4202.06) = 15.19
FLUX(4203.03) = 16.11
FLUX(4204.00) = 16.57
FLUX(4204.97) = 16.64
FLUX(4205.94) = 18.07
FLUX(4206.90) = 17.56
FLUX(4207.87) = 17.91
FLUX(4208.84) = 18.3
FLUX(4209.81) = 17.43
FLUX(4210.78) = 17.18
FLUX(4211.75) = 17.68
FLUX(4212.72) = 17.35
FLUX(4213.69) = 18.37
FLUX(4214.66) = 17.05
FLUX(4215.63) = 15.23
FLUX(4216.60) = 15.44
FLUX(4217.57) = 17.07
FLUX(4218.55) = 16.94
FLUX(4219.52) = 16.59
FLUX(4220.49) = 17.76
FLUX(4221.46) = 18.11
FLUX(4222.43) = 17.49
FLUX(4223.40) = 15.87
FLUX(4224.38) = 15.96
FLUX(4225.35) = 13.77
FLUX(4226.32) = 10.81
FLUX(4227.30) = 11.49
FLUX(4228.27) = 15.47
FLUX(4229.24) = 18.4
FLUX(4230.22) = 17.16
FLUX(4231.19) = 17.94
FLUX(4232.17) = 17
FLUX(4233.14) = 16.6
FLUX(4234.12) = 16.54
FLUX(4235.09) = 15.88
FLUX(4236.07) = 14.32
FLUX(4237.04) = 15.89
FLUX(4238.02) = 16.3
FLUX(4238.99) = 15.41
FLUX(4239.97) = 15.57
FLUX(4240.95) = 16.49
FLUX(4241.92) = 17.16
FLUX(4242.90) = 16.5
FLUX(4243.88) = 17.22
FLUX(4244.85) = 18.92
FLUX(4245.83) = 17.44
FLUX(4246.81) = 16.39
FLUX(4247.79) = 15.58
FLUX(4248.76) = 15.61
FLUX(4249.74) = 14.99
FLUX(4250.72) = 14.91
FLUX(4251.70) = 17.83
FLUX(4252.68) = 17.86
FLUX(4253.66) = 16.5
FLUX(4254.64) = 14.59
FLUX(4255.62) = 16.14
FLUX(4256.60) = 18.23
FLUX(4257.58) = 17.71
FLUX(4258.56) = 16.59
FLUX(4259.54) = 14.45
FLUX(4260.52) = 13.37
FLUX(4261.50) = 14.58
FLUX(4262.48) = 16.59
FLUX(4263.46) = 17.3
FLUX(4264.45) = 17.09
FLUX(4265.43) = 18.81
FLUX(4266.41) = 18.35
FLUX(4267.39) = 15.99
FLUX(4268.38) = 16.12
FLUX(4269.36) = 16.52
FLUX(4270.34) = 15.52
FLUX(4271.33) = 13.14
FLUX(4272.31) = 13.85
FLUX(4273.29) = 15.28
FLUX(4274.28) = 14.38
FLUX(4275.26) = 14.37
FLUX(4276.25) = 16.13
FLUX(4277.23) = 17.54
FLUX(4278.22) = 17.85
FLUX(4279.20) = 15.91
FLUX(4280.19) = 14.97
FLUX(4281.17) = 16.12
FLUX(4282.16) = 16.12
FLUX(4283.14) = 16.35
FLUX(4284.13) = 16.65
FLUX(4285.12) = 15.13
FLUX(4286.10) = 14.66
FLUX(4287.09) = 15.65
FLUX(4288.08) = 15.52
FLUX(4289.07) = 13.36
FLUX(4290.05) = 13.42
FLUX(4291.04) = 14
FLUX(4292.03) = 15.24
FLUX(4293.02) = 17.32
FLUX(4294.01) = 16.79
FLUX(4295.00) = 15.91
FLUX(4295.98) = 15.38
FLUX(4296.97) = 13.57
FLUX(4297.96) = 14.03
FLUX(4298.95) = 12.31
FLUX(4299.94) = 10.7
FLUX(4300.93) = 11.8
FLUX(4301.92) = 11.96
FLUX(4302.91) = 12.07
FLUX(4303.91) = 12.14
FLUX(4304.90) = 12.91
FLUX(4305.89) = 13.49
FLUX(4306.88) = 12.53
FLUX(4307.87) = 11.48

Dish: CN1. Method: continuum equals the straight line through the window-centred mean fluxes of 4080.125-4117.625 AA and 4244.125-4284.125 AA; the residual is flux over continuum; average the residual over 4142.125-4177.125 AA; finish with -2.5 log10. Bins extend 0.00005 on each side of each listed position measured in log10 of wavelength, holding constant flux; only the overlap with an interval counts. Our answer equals -0.05 mag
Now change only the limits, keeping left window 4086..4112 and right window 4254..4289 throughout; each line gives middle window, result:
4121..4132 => -0.092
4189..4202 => -0.079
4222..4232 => 0.032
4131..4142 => -0.075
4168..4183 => -0.071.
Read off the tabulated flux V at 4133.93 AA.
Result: 15.5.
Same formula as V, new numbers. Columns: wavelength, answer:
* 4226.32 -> 10.81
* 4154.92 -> 16.08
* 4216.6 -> 15.44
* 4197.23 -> 18.26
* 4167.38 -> 17.2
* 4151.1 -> 17.88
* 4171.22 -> 15.77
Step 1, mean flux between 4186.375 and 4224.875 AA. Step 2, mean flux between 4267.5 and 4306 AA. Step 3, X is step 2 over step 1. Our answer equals 0.87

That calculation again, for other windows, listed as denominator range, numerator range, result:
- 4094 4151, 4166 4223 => 1.02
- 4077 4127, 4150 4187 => 1.04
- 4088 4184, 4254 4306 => 0.90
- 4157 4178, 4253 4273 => 0.93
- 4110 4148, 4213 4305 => 0.91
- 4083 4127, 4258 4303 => 0.92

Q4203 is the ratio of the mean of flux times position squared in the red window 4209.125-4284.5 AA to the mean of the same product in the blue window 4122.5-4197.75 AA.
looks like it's 0.98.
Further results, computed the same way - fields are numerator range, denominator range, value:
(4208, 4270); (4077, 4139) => 1.05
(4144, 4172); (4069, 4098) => 1.08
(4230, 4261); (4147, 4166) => 0.98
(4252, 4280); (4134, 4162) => 0.99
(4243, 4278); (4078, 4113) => 1.09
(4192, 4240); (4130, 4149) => 1.01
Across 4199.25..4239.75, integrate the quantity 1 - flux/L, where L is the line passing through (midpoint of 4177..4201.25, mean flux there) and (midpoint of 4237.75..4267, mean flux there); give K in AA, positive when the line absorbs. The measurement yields 0.8 AA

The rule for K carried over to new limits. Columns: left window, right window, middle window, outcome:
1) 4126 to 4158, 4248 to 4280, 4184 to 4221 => -1.1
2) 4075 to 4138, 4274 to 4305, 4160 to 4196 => -3.2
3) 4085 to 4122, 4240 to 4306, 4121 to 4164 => -2.4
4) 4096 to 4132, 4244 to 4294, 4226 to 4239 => 0.3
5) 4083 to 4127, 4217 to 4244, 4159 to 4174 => -1.0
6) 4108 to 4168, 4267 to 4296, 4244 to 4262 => -0.4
